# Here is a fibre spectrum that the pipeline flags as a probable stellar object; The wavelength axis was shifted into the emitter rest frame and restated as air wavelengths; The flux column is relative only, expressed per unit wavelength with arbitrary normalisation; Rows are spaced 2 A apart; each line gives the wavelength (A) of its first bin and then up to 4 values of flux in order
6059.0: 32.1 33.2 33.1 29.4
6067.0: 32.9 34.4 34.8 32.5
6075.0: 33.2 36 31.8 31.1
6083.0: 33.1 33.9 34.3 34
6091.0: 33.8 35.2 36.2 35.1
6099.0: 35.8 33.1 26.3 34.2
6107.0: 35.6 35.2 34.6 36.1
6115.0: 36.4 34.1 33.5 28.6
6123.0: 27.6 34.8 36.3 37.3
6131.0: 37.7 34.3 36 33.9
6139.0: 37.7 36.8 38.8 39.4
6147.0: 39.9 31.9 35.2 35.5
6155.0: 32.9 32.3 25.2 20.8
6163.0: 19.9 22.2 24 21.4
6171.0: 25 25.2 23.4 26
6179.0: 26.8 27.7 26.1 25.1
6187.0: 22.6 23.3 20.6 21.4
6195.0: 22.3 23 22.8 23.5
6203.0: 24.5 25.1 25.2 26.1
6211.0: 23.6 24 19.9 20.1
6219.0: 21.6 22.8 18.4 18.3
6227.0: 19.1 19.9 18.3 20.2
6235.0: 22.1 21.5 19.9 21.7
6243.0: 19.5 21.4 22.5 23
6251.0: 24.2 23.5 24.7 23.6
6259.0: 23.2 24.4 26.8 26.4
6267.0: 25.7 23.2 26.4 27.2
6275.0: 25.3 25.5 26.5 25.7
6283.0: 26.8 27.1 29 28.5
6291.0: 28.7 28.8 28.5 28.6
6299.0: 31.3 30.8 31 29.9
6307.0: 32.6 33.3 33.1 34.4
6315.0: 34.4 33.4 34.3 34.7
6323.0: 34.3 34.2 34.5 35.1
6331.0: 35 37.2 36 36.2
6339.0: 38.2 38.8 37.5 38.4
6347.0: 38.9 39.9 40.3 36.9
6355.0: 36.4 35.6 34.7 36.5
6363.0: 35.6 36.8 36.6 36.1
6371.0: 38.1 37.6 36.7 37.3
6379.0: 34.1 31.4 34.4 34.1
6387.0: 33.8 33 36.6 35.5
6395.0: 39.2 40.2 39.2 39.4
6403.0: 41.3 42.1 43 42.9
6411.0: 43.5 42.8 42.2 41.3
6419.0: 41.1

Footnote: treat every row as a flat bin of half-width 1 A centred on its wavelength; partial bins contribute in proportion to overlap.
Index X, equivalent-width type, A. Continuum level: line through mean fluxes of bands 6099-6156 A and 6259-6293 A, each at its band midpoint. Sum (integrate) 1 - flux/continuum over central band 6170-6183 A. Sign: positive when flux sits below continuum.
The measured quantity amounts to 2.56 A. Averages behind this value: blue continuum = 34.8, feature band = 25.7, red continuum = 26.4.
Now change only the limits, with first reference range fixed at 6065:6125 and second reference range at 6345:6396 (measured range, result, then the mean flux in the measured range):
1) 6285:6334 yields 4.8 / 32.2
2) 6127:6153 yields -2.0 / 36.5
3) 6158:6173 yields 5.0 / 22.8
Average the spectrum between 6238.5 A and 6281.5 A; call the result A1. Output 24.1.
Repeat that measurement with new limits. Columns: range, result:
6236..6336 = 28.3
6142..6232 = 25.1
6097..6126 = 33.3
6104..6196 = 30.3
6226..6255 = 21.3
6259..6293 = 26.4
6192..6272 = 22.6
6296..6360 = 35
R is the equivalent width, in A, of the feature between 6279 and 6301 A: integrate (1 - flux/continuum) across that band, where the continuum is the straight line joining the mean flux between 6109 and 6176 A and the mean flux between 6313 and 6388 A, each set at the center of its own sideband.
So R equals 4.1 A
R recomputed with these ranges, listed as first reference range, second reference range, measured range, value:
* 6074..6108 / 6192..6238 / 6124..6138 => -2.75 A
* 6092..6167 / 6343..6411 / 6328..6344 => 0.00 A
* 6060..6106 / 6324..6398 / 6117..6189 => 8.04 A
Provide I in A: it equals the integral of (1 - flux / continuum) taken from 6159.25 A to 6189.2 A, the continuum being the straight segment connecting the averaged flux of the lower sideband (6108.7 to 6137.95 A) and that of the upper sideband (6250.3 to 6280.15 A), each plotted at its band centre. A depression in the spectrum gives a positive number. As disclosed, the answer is 6.8 A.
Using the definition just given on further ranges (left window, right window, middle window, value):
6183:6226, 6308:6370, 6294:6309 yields 0.81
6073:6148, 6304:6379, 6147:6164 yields 2.45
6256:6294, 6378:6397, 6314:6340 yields -4.21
